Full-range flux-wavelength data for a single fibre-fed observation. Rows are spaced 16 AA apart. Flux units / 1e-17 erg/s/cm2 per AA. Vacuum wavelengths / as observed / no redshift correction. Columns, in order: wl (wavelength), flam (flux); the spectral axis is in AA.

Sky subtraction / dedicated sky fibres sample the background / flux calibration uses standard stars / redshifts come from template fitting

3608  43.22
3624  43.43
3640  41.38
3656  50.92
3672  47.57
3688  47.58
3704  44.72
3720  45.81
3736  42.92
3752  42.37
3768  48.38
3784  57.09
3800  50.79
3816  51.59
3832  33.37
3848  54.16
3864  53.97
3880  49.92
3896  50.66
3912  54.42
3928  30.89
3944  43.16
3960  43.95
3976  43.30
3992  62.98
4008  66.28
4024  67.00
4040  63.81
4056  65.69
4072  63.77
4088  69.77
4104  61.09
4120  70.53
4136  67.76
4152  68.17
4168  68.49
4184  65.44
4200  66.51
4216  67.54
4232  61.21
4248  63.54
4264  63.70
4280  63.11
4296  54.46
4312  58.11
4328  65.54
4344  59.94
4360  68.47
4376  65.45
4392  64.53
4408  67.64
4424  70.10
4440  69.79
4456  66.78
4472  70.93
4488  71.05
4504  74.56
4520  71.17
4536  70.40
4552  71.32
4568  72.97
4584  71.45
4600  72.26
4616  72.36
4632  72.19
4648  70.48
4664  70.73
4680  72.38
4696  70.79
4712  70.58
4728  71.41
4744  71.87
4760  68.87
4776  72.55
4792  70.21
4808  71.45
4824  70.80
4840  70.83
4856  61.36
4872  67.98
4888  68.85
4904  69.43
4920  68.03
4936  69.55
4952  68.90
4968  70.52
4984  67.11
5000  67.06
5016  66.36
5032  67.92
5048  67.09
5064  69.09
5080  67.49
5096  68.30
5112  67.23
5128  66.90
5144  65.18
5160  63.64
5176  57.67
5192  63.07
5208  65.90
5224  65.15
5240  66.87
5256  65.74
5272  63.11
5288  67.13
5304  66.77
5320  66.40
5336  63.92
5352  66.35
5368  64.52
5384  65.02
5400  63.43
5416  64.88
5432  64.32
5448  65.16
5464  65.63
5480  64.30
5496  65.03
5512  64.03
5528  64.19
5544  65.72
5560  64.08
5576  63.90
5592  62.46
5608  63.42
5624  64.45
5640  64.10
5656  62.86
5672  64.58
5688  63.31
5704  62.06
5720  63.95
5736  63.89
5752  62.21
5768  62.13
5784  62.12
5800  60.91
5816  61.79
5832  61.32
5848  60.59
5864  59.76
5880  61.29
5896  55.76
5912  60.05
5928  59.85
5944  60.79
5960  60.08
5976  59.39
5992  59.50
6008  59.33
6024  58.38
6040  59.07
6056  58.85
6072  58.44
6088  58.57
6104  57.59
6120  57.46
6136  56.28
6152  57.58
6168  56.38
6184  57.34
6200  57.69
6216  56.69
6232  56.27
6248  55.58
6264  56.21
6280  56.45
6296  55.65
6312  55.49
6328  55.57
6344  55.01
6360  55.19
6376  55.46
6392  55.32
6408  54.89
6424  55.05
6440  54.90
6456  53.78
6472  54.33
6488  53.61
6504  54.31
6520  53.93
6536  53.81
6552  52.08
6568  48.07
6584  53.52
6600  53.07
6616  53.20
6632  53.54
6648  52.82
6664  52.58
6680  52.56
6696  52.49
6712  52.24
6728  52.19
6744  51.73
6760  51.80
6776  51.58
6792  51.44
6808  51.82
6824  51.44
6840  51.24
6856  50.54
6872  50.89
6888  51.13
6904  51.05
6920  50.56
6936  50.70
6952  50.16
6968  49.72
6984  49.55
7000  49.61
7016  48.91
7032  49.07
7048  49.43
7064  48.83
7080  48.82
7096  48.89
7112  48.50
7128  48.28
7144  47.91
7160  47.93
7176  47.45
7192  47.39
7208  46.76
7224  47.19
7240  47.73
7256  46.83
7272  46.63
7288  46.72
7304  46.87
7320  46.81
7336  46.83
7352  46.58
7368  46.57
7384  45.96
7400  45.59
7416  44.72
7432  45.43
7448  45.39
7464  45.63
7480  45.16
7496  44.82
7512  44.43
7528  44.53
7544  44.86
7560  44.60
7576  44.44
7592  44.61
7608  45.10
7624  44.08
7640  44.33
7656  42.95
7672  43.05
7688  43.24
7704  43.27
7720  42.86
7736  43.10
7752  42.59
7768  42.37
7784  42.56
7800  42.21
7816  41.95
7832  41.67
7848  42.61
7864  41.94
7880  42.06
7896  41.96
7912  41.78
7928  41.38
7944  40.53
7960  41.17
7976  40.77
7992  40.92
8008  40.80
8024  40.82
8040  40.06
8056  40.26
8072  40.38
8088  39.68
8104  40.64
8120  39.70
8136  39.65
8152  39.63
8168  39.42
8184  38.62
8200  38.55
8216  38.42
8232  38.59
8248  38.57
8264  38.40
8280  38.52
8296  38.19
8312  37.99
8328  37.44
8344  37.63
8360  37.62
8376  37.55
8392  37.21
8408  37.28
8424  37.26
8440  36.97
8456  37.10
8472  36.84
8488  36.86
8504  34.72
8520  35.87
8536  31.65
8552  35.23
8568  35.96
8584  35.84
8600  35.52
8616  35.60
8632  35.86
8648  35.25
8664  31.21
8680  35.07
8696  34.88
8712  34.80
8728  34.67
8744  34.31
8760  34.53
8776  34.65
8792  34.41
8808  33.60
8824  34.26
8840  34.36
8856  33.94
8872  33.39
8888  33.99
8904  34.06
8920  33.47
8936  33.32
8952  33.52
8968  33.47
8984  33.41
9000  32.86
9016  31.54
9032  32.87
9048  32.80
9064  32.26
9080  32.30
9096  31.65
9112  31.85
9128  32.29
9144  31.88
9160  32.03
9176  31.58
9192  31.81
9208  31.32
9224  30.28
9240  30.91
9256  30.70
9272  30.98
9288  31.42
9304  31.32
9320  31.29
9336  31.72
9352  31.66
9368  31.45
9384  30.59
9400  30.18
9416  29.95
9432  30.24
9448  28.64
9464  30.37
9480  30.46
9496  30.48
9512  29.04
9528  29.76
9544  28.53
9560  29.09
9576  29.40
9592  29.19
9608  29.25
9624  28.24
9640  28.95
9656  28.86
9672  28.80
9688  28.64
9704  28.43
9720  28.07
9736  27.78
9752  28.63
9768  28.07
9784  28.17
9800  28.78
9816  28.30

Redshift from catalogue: 0.000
